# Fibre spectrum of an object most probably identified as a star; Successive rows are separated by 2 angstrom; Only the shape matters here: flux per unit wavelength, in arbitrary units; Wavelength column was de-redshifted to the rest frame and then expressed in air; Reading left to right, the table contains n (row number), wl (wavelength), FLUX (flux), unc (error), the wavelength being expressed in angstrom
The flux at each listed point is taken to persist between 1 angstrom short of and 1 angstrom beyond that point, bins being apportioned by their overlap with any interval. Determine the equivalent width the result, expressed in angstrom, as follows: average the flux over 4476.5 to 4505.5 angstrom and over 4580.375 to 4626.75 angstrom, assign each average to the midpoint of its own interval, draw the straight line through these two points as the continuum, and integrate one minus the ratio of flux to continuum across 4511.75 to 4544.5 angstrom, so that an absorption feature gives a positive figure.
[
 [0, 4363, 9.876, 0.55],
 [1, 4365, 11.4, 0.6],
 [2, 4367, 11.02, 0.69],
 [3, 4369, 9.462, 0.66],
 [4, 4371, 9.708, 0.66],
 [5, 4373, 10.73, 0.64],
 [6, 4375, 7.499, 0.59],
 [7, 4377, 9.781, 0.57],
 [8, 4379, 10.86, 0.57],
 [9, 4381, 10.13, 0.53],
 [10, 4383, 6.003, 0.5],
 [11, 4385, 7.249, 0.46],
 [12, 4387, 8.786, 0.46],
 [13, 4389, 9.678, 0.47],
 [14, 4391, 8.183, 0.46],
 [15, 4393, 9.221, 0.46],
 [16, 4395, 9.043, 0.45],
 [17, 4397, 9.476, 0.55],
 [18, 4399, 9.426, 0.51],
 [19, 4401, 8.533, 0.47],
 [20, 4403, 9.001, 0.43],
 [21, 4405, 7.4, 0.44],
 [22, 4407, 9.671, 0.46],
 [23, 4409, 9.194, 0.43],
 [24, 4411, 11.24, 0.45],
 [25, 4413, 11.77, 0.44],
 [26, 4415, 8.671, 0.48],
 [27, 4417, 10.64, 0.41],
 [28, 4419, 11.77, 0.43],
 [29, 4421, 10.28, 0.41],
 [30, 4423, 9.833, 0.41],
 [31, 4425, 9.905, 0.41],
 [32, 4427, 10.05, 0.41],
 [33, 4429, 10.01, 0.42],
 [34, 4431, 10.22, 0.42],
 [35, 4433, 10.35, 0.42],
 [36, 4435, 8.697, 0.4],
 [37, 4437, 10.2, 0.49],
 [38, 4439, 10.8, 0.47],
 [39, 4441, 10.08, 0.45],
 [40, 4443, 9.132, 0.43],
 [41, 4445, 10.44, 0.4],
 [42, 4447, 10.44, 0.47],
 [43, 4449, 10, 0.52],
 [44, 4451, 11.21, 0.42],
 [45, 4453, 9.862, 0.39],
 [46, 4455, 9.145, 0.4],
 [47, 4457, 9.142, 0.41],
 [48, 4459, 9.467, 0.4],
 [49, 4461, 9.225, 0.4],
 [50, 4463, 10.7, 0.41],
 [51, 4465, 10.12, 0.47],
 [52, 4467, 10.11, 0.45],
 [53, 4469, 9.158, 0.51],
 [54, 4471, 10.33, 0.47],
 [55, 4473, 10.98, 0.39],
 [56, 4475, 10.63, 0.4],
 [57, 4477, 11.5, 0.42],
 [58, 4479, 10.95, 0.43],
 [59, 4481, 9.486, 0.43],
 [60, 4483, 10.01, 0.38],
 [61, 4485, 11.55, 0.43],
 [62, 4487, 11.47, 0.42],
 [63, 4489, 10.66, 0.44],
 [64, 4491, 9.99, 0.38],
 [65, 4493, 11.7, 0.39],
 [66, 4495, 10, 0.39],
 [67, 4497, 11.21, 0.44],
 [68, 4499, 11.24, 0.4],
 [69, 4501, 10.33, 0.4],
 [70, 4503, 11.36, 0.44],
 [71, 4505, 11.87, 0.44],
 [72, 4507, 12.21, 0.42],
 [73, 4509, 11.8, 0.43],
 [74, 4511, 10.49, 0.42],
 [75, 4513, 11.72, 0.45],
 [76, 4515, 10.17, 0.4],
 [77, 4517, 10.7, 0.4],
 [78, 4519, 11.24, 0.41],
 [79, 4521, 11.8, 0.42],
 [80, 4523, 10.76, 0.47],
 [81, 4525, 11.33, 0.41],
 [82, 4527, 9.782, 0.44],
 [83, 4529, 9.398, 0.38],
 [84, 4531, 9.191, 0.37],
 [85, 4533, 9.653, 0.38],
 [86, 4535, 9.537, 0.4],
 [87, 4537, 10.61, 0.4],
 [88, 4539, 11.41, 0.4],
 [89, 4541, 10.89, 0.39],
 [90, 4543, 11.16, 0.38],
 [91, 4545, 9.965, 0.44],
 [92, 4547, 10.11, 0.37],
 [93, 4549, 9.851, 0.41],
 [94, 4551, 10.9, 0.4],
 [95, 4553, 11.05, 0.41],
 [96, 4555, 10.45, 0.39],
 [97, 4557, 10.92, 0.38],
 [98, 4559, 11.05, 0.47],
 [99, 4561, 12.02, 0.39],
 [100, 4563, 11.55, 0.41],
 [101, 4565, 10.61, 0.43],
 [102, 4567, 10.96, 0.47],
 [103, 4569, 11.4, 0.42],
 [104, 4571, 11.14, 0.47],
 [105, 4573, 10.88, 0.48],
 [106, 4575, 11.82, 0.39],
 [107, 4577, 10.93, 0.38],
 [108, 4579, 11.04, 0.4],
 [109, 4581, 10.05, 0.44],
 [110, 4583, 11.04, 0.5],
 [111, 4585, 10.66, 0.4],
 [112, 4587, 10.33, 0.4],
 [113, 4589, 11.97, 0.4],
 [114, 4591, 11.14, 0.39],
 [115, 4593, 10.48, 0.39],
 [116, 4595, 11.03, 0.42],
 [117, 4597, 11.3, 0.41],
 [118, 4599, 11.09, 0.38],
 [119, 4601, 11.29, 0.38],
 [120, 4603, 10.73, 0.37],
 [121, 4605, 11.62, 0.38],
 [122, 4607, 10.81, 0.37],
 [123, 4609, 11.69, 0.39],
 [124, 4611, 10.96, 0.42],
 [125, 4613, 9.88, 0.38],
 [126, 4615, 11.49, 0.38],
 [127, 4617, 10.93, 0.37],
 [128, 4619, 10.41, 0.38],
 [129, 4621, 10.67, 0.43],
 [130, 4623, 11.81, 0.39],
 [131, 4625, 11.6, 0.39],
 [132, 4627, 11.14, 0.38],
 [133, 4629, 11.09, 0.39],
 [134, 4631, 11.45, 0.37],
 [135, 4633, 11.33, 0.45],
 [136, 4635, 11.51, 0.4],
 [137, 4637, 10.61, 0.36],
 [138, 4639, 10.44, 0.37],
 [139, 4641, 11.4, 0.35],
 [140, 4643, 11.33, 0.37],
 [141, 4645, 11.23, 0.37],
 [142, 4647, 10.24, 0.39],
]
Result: 1.0 angstrom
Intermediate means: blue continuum 10.9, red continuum 11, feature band 10.6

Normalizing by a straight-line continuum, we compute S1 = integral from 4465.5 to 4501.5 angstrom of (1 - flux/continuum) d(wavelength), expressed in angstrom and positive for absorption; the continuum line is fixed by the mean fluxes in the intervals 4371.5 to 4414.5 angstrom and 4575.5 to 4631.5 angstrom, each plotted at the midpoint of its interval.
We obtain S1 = -2.34 angstrom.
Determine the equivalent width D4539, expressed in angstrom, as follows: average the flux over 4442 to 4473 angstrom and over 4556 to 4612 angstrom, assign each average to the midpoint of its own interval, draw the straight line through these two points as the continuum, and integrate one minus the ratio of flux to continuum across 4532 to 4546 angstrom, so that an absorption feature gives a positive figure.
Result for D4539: 0.3 angstrom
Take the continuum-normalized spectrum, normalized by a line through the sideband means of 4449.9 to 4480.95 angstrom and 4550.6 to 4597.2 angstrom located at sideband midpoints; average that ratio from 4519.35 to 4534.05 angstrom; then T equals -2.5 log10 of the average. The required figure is 0.03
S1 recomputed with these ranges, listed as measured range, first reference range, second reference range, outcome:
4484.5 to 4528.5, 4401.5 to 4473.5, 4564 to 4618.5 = -2.57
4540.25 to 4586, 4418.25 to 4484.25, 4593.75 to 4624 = -0.47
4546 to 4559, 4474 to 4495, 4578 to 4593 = 0.29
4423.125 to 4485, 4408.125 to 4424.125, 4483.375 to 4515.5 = 3.68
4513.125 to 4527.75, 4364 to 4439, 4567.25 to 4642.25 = -0.61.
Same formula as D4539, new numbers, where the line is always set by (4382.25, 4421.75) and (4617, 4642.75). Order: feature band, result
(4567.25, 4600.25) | -0.84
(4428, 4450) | -1.05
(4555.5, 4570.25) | -0.85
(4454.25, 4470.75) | 0.16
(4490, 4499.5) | -0.74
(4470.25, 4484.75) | -1.06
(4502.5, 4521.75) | -2.20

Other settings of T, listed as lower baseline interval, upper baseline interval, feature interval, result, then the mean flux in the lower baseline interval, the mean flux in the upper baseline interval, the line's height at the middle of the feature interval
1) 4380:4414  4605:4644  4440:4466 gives -0.04 mag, 9.06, 11.1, 9.56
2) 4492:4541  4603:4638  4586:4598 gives 0.00 mag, 10.8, 11.1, 11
